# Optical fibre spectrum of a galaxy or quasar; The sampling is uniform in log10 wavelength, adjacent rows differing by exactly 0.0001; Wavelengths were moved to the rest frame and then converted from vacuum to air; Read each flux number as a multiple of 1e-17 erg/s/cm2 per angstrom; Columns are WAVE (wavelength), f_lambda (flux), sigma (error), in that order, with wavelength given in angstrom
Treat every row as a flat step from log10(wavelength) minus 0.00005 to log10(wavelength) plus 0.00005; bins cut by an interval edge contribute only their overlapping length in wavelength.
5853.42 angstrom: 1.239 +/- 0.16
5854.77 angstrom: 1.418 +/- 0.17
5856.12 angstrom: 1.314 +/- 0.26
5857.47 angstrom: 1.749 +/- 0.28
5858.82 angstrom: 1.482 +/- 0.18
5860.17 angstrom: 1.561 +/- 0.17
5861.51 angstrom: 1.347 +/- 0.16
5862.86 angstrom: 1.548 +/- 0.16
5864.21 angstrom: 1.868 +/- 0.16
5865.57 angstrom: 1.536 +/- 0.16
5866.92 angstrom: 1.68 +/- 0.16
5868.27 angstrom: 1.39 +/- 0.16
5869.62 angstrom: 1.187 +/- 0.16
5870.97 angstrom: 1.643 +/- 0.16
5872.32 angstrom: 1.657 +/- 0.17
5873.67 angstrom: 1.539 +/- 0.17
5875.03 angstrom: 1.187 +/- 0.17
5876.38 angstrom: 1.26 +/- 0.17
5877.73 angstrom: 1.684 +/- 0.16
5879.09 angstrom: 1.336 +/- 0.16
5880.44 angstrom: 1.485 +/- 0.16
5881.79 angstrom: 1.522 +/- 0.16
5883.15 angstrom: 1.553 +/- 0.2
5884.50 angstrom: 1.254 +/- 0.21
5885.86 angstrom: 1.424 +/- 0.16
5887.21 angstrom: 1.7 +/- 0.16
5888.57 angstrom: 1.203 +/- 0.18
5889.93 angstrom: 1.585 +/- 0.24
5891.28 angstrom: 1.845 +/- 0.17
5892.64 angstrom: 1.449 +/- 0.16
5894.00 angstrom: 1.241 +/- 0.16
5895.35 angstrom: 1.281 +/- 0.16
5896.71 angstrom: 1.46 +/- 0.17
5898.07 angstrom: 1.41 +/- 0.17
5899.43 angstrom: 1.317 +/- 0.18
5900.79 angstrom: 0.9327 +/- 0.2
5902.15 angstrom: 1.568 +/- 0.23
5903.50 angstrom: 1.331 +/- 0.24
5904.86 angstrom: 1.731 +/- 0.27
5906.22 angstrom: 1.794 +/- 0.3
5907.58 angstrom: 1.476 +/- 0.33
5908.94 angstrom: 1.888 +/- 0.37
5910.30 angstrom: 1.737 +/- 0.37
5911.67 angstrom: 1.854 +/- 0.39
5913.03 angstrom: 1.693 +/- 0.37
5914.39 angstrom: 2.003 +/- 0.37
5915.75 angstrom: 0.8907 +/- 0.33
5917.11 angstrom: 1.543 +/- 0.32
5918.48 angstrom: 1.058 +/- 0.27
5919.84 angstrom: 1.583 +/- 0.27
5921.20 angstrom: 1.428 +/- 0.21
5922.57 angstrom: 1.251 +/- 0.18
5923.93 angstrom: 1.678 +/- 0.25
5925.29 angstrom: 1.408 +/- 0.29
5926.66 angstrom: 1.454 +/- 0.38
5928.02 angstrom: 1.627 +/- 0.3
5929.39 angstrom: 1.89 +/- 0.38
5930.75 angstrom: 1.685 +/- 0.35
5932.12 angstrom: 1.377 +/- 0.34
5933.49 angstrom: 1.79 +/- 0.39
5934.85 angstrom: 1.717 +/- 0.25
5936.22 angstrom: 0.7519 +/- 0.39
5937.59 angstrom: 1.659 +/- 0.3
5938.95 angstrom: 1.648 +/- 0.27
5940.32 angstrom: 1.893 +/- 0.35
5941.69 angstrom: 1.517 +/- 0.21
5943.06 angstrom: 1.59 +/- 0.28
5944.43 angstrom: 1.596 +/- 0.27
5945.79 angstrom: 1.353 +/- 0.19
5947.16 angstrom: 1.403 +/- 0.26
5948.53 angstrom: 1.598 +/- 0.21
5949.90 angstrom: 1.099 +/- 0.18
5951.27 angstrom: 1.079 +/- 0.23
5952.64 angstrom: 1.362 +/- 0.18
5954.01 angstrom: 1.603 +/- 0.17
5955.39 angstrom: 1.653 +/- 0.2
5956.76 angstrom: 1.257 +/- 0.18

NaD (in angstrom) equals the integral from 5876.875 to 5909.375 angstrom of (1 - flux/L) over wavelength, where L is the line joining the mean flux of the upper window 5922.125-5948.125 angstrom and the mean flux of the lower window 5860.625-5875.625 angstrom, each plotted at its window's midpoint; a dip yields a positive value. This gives 1.06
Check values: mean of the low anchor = 1.51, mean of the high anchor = 1.55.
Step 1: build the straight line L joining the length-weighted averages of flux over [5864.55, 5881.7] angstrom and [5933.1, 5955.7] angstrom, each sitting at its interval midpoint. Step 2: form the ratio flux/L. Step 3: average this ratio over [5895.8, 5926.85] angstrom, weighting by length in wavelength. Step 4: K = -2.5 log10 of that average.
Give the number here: -0.01 mag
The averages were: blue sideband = 1.48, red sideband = 1.48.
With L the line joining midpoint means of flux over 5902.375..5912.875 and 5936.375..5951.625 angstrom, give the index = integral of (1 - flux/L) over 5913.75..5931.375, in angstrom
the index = 1.1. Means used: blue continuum 1.68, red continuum 1.48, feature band 1.5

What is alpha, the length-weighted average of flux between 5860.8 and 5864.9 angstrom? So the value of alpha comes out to 1.59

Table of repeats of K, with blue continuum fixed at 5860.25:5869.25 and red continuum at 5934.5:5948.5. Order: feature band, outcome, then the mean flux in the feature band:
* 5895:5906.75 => 0.079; 1.42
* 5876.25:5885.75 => 0.065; 1.45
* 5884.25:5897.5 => 0.063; 1.45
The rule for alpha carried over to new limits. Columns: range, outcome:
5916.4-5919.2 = 1.3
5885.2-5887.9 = 1.56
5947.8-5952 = 1.26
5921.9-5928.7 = 1.49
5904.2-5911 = 1.72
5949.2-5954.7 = 1.29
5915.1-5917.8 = 1.22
